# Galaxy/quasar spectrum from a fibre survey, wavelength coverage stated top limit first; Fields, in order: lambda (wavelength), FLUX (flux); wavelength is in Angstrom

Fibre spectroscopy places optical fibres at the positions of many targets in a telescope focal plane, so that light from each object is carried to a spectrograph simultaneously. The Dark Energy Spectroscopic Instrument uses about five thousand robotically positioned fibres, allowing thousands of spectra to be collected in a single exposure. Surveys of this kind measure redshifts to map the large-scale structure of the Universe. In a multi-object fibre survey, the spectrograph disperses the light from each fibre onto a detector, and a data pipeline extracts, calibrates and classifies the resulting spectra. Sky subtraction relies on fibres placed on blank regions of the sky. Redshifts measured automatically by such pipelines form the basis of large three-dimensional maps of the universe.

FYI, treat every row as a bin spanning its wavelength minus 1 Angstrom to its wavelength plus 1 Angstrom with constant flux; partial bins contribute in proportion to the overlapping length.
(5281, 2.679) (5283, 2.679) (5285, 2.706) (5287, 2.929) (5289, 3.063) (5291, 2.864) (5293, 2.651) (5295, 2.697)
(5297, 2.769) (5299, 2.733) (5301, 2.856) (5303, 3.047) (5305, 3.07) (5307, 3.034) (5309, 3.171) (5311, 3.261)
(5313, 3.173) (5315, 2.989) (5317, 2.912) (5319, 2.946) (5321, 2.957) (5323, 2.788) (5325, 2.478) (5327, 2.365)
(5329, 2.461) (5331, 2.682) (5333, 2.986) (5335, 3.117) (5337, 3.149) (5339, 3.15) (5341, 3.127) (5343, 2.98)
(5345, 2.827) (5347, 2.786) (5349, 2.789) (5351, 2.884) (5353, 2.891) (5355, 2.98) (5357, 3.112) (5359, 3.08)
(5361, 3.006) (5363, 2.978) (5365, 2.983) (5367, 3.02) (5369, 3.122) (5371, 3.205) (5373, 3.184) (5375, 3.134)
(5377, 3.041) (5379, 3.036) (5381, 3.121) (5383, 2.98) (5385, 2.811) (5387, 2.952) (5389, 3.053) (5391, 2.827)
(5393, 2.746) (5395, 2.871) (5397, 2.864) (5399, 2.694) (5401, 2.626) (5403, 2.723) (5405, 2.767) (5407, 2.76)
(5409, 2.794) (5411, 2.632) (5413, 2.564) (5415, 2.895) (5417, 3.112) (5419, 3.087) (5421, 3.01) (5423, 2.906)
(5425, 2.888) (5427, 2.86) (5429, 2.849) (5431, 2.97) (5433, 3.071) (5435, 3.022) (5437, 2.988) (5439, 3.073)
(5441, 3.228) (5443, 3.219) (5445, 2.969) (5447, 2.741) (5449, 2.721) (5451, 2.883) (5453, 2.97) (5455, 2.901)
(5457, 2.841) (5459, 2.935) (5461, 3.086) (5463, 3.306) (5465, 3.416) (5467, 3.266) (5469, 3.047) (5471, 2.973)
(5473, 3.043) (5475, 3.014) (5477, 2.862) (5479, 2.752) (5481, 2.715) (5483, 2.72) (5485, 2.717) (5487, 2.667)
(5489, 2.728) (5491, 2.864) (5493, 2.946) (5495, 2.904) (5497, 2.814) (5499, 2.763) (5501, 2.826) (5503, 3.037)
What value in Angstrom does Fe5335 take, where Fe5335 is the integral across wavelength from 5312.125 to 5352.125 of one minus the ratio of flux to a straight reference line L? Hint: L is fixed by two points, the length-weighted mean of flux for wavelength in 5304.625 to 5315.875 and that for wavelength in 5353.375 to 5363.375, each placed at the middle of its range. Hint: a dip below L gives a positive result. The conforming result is 2.6 Angstrom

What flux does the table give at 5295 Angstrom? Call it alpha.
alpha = 2.697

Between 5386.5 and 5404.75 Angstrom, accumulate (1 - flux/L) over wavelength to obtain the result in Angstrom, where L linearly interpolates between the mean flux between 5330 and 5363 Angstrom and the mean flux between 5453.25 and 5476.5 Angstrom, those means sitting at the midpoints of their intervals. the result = 1.2 Angstrom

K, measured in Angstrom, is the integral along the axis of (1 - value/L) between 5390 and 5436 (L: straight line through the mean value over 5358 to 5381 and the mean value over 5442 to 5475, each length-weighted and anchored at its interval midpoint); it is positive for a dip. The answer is 3.0 Angstrom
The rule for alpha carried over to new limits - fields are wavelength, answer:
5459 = 2.935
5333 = 2.986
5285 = 2.706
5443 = 3.219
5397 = 2.864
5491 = 2.864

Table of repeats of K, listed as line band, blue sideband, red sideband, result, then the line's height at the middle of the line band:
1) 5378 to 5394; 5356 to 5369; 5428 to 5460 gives 0.4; 3.02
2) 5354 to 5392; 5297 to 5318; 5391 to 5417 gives -2.5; 2.84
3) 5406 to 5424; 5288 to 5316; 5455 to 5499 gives 0.5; 2.94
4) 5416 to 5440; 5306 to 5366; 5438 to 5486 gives -0.2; 2.96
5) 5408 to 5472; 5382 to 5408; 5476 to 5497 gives -3.9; 2.81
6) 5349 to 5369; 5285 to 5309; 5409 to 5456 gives -0.5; 2.91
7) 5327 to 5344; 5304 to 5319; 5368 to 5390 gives 0.8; 3.07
